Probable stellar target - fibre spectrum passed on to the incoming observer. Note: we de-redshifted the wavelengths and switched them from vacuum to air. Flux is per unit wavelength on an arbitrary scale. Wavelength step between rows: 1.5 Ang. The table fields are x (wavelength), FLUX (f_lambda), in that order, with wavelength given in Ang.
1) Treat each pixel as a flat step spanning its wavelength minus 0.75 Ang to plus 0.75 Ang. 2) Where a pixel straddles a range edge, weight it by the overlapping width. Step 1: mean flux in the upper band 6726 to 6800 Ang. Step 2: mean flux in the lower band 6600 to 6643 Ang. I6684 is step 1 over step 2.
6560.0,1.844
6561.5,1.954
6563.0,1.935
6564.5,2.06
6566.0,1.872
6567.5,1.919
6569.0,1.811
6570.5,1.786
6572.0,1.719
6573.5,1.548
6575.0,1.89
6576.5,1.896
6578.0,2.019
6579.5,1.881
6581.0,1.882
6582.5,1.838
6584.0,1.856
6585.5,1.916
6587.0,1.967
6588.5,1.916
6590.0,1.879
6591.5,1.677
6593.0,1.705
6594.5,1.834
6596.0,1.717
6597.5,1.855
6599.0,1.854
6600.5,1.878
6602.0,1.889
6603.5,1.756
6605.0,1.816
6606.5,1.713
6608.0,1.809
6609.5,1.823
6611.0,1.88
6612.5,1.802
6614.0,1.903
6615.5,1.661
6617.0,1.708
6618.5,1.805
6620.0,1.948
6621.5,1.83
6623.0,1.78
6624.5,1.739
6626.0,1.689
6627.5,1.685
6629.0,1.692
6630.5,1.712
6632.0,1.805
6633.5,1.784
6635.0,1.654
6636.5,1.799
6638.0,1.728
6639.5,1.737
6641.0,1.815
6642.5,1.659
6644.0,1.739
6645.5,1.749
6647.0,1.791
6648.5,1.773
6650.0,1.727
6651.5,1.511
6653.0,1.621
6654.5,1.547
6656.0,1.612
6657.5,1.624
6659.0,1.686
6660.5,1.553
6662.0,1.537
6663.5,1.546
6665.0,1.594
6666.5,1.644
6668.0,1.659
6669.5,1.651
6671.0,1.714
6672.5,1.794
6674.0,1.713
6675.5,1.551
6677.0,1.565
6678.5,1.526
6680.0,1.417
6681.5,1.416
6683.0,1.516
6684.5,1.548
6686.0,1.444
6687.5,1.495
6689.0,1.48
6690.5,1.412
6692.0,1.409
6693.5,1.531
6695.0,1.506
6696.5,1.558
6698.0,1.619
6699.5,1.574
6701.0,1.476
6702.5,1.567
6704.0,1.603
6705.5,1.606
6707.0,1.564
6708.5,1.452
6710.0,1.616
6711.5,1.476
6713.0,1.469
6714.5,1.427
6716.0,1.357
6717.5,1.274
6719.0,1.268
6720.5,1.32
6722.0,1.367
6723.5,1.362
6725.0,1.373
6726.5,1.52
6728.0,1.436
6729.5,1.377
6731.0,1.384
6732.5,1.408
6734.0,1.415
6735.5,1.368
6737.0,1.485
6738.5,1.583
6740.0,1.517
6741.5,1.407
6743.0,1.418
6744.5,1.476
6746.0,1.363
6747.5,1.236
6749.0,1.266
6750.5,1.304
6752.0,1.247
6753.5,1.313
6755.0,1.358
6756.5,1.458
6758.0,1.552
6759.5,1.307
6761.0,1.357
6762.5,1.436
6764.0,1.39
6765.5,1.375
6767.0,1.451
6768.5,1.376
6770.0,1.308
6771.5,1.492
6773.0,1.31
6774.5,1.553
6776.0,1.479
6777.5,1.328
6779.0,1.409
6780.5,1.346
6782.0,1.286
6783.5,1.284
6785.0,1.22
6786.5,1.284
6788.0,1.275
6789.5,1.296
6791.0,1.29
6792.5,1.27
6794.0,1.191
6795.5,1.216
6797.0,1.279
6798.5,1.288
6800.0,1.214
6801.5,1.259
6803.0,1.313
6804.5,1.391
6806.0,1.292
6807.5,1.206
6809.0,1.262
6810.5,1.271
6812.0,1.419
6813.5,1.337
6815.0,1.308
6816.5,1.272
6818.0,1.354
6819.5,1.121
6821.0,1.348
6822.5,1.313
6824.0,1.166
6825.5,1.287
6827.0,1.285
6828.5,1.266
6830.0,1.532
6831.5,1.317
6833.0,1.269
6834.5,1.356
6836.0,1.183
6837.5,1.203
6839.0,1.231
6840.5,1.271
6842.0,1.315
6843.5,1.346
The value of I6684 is 0.8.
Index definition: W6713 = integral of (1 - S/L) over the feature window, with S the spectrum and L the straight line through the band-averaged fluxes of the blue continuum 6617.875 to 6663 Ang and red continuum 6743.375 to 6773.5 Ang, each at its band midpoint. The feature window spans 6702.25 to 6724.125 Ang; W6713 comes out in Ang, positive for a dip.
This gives 0.8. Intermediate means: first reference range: 1.71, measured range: 1.45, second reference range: 1.37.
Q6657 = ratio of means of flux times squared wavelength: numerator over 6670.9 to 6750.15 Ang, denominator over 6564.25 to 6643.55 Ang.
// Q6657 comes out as 0.84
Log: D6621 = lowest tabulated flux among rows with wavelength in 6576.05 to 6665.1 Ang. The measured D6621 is 1.511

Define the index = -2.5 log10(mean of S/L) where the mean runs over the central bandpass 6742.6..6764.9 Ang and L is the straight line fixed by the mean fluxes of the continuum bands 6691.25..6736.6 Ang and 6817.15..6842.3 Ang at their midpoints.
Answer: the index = 0.02 mag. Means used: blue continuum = 1.46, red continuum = 1.28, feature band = 1.36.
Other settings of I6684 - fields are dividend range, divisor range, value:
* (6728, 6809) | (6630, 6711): 0.84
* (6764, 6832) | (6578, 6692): 0.77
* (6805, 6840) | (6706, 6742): 0.90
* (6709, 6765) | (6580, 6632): 0.77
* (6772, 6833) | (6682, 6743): 0.89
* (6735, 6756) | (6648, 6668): 0.86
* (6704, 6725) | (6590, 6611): 0.80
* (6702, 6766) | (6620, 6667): 0.84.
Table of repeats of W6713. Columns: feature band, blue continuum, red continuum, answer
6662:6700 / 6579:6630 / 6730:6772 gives 0.9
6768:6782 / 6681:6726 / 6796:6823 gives -0.5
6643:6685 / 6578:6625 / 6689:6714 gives 0.5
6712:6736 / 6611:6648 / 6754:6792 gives 1.9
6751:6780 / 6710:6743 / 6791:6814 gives -1.0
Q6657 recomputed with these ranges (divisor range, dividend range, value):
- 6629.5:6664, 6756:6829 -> 0.82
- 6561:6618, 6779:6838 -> 0.75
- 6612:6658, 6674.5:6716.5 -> 0.89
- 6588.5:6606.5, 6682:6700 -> 0.86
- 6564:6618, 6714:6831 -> 0.78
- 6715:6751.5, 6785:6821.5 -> 0.94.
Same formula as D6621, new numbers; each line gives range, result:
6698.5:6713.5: 1.452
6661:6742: 1.268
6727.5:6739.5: 1.368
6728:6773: 1.236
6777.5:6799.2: 1.191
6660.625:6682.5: 1.416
